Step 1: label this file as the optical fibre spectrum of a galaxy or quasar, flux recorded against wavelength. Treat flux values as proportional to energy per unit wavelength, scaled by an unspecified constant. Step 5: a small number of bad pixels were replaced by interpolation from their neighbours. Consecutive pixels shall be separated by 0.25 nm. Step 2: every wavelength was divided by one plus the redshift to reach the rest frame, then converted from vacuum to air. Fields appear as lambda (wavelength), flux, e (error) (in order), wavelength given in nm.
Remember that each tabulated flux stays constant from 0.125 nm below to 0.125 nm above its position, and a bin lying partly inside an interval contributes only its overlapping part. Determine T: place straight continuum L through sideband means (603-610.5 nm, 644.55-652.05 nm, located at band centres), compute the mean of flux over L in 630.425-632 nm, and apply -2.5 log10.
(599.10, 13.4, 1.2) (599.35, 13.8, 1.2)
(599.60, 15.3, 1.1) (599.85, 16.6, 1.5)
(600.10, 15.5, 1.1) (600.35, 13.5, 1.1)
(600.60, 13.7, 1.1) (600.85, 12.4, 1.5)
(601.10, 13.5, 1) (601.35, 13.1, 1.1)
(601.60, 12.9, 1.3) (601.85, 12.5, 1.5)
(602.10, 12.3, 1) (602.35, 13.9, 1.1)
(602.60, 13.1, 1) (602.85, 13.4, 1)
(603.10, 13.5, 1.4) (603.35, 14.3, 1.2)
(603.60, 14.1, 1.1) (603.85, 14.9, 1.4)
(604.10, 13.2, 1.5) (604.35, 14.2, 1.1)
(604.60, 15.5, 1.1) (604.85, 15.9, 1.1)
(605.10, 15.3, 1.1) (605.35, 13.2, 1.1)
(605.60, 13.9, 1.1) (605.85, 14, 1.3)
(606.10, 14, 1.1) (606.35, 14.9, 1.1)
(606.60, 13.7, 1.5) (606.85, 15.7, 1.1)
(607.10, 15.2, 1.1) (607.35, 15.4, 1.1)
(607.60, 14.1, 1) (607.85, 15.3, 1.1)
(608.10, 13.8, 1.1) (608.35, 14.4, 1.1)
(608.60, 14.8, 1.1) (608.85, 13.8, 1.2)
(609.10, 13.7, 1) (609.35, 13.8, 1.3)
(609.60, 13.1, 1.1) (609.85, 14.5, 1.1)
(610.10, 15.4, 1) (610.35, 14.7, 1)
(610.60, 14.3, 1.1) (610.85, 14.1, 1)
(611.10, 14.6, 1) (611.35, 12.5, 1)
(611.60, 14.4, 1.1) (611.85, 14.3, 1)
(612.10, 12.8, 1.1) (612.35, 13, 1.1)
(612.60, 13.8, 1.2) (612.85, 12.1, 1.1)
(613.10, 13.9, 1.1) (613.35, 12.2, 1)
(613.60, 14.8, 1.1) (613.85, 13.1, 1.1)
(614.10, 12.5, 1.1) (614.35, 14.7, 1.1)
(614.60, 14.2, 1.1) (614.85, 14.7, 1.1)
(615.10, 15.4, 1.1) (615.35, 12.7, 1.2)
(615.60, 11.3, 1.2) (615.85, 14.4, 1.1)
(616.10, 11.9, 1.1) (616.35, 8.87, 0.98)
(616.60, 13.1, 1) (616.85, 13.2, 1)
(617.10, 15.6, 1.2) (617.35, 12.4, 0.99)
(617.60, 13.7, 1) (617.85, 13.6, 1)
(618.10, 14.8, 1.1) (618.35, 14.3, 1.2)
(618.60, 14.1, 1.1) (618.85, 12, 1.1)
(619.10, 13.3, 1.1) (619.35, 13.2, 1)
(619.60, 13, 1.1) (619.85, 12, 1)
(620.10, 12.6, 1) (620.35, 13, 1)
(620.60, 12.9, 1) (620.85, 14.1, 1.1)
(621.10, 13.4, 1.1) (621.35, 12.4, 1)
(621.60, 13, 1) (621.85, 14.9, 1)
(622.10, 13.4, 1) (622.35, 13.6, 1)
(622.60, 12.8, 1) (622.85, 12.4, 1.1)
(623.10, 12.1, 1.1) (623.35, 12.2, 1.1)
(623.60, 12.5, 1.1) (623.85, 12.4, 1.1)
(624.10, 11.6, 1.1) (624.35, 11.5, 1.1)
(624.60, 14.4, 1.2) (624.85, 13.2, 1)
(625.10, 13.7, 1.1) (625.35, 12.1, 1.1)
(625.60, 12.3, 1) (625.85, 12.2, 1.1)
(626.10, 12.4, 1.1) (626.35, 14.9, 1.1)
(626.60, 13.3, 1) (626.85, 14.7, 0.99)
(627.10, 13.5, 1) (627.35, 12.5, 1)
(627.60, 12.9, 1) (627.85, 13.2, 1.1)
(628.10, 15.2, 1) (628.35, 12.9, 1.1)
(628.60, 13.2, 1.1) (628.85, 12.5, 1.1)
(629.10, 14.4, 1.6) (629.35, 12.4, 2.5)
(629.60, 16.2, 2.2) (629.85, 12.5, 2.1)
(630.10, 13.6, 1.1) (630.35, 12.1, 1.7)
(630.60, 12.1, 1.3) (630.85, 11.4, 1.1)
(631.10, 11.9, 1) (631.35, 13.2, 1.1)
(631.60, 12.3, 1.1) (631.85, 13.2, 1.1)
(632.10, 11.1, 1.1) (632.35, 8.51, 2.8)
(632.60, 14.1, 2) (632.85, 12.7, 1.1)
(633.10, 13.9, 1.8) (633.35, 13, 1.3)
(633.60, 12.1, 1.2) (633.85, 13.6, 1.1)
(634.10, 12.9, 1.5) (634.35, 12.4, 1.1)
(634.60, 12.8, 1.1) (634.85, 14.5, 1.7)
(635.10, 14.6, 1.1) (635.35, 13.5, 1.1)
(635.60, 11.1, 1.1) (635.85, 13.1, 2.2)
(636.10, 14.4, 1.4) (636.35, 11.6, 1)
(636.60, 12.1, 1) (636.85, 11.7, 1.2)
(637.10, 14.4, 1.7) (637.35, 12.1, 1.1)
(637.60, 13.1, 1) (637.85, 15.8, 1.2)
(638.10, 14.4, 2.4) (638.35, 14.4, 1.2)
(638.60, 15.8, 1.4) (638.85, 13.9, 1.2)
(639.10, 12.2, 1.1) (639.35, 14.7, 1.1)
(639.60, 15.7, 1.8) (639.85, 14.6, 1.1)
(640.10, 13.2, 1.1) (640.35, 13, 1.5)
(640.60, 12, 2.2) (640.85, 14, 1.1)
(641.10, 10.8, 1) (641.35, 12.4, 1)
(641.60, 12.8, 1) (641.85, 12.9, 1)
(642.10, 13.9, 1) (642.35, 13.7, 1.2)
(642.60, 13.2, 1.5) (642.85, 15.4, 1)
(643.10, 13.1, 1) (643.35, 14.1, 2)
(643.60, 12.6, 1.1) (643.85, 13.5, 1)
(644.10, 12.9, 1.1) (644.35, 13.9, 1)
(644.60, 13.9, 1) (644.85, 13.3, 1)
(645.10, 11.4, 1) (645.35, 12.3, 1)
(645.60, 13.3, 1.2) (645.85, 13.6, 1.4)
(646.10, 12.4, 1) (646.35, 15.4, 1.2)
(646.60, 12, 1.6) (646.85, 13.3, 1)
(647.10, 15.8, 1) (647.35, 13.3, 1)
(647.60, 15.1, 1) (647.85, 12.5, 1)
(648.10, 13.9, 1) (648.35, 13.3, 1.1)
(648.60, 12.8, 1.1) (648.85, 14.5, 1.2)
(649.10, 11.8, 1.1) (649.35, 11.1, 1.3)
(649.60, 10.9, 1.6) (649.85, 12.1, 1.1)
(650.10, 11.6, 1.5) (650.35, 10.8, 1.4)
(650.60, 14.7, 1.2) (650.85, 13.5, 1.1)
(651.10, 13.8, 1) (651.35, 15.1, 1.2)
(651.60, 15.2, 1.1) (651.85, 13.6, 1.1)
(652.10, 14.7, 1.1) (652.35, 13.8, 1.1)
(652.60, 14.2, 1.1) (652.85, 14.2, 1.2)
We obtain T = 0.12 mag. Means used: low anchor 14.4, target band 12.3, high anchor 13.2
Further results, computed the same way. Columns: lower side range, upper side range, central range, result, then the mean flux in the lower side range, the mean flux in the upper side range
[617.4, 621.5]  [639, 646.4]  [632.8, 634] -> 0.018 mag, 13.3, 13.3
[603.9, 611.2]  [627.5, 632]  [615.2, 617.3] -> 0.101 mag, 14.4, 13.1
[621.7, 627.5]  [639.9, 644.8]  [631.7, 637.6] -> 0.031 mag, 13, 13.2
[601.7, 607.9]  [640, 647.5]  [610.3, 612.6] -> 0.017 mag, 14.2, 13.3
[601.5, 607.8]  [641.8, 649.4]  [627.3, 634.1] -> 0.067 mag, 14.1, 13.4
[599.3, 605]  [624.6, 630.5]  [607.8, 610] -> -0.024 mag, 14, 13.3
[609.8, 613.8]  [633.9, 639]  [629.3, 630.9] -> 0.044 mag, 13.8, 13.4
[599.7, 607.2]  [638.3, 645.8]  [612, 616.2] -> 0.039 mag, 14.1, 13.4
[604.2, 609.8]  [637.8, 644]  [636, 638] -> 0.048 mag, 14.4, 13.7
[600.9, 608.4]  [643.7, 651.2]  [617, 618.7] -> -0.021 mag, 14.1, 13.1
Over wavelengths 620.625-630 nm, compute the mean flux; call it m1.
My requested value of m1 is 13.2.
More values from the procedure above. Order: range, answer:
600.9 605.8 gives 13.8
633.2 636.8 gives 13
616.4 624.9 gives 13.1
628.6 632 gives 12.9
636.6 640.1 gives 14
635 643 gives 13.4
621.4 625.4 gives 12.9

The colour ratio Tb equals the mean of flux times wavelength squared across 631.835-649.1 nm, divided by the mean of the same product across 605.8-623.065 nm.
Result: 1.06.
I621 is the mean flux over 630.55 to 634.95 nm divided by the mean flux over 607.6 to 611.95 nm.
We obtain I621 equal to 0.9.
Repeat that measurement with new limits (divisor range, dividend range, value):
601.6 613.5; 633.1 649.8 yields 0.95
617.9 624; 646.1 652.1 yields 1.02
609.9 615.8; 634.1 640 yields 0.99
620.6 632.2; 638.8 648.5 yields 1.03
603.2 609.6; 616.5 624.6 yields 0.91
